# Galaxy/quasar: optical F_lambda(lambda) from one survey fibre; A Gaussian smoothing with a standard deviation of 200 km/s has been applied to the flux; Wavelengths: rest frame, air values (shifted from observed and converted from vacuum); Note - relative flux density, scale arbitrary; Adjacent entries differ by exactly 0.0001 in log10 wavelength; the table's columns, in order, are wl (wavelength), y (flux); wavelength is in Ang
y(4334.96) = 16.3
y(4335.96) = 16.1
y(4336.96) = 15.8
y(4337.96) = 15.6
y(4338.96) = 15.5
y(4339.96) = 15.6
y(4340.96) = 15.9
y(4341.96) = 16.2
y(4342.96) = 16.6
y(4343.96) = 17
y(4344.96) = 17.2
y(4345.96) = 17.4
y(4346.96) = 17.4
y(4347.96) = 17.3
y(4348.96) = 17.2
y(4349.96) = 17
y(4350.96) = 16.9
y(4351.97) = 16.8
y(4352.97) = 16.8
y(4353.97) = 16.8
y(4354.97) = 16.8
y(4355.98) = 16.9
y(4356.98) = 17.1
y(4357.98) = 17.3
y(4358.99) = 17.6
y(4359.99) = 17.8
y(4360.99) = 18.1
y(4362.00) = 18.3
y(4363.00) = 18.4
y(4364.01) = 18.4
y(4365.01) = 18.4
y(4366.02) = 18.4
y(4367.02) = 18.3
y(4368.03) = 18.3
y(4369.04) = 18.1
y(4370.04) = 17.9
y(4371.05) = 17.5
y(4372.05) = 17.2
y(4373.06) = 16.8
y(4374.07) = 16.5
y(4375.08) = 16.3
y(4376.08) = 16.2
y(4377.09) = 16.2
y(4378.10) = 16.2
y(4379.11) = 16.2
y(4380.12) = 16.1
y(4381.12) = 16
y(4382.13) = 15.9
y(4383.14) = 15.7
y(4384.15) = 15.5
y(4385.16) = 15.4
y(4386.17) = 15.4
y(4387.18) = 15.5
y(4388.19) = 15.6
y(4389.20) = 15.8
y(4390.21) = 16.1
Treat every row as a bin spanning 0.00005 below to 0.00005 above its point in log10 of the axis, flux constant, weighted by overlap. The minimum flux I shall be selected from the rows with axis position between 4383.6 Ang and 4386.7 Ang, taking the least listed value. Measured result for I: 15.4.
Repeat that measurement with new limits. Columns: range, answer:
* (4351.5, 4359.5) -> 16.8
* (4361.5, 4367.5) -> 18.3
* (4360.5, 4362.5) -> 18.1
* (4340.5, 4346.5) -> 15.9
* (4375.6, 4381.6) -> 16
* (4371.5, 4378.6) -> 16.2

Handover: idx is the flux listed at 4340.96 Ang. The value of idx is 15.9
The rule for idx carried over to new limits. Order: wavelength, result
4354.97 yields 16.8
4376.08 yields 16.2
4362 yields 18.3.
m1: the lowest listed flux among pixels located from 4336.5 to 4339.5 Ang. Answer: 15.5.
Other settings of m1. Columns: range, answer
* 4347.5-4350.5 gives 17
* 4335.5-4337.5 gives 15.8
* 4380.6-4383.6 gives 15.7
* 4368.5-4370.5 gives 17.9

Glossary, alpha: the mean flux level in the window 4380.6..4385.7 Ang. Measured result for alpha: 15.7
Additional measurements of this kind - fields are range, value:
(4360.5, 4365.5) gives 18.3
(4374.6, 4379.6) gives 16.2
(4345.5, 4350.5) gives 17.3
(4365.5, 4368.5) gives 18.3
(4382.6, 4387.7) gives 15.5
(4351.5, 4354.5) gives 16.8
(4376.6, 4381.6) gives 16.2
